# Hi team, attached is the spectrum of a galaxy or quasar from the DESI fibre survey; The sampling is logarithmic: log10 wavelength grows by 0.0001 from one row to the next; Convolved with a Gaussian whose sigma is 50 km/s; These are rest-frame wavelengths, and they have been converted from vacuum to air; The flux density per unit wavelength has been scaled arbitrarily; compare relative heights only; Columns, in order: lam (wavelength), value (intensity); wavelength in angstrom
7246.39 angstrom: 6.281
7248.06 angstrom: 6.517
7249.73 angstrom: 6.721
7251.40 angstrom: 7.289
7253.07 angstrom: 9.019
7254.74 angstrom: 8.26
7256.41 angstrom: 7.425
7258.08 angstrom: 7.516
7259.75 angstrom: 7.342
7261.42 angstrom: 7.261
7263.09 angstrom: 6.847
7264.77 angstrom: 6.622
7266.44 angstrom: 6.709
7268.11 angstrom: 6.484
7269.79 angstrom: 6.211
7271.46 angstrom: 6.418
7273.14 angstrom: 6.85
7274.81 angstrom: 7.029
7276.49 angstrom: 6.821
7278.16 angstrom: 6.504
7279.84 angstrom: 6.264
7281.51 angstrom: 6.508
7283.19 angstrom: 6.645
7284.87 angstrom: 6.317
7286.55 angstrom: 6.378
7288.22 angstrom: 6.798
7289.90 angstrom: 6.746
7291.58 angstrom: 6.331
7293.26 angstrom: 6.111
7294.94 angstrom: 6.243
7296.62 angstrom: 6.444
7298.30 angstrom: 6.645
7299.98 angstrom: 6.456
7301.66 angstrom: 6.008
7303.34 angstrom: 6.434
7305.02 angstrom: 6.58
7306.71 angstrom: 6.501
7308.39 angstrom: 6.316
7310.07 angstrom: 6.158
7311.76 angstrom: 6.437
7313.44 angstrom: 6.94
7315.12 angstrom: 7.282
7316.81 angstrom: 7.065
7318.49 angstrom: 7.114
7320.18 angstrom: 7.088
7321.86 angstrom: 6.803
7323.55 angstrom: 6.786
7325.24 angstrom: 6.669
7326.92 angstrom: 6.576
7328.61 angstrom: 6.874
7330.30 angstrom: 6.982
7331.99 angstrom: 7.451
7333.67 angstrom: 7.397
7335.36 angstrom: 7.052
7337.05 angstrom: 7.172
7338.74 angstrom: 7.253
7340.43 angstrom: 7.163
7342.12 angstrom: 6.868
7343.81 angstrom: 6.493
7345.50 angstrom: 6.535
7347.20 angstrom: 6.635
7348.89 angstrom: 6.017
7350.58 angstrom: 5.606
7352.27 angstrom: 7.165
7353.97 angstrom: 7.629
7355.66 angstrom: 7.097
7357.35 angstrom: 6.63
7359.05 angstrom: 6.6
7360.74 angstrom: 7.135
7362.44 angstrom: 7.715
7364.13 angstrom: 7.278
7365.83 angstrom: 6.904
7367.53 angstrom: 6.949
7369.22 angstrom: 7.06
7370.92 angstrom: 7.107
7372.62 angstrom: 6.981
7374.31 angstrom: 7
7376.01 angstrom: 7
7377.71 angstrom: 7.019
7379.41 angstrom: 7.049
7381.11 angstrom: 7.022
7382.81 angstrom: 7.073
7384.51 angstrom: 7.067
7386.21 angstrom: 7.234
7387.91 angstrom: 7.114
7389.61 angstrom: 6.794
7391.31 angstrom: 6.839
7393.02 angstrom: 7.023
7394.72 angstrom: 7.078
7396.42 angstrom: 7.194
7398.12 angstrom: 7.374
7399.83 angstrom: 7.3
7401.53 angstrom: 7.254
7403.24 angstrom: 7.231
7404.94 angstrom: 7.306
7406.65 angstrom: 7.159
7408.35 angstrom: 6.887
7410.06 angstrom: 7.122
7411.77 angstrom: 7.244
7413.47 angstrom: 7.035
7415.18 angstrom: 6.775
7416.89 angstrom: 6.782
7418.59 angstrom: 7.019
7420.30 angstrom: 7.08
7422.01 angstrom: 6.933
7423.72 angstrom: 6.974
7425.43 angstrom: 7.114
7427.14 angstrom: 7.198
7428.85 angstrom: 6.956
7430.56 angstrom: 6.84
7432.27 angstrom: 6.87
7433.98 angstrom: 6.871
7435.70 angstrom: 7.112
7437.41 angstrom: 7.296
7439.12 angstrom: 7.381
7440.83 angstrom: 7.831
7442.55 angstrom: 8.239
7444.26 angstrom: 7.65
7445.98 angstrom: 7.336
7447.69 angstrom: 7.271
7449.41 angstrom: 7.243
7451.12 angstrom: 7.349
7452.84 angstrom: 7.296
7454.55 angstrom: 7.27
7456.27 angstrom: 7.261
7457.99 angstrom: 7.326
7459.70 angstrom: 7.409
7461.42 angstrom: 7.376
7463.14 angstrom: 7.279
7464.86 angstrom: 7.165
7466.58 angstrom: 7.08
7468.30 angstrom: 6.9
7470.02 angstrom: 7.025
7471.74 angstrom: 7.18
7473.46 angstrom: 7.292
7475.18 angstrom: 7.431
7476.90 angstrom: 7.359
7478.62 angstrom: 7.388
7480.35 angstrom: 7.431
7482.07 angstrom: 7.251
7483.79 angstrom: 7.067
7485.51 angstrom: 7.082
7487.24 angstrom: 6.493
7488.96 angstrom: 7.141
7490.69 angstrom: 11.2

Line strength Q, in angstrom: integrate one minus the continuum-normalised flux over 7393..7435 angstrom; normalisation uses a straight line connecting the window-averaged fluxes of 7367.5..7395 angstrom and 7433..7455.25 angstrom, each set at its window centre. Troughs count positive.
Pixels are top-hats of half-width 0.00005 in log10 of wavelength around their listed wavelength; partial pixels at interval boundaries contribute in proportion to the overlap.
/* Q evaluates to 0.9 angstrom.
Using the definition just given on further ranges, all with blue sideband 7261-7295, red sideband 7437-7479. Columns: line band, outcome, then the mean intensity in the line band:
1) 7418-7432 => 0.4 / 7.01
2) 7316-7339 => -0.8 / 7.02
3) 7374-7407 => -0.2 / 7.11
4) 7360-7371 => -0.3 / 7.17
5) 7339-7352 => 0.6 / 6.54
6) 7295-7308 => 0.5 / 6.42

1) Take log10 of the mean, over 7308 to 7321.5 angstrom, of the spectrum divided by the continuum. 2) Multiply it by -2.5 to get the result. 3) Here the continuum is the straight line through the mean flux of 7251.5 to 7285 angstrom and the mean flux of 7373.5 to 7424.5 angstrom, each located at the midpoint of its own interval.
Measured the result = 0.03 mag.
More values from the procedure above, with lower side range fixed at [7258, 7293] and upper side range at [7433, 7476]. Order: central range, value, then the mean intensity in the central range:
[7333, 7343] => -0.039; 7.14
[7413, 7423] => 0.038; 6.93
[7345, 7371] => 0.014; 6.88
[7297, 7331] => 0.020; 6.68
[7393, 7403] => -0.017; 7.22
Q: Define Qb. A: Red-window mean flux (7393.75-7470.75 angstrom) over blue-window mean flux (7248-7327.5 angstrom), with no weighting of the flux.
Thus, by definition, 1.06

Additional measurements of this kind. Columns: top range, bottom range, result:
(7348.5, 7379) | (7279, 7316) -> 1.07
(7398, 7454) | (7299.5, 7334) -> 1.06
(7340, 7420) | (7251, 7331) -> 1.03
